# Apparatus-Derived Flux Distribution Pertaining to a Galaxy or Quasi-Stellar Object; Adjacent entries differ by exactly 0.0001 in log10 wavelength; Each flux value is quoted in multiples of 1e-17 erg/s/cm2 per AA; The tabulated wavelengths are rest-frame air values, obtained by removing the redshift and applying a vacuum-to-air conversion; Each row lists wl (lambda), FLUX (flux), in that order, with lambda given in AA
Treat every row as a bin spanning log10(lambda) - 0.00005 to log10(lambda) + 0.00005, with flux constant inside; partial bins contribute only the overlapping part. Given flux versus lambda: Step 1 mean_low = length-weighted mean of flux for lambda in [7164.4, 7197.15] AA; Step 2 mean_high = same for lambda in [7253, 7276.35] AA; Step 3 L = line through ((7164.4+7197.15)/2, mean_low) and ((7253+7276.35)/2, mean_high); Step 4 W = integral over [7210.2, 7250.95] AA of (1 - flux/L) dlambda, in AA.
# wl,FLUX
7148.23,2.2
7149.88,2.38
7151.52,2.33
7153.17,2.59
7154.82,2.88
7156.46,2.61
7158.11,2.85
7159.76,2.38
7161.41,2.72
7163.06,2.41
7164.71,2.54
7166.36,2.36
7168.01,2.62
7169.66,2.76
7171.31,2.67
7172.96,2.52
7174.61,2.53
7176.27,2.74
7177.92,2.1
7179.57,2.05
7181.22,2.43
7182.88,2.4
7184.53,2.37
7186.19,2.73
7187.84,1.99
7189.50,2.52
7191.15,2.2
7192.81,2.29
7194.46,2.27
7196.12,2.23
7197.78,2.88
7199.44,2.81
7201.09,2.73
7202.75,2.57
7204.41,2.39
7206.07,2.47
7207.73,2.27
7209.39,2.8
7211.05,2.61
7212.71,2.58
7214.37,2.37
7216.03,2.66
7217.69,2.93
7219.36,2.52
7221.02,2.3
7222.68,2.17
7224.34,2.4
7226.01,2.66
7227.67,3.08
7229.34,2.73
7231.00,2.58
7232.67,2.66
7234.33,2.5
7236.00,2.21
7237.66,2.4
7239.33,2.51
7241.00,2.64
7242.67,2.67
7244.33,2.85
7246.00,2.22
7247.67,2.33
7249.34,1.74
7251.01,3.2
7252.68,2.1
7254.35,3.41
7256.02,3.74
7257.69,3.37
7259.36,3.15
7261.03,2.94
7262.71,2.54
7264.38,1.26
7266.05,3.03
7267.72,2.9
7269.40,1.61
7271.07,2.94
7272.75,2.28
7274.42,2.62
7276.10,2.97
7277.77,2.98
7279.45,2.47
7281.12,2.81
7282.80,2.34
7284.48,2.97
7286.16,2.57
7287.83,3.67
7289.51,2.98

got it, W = 1.33 AA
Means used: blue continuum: 2.42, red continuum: 2.75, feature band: 2.53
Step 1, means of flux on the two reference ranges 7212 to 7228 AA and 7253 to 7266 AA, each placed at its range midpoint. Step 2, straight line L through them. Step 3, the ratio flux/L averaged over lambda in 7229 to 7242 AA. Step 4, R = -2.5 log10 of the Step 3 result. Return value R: 0.067 mag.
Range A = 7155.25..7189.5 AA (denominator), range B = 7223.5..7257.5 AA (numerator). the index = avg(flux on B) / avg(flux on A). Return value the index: 1.06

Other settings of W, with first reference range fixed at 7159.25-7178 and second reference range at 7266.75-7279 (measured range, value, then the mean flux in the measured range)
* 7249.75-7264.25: -1.8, 2.93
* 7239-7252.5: 0.5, 2.5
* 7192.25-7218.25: 0.2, 2.55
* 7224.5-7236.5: -0.2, 2.63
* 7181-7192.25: 0.8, 2.37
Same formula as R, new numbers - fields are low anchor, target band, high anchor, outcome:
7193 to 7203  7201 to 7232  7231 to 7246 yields -0.006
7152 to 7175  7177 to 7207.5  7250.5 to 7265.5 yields 0.114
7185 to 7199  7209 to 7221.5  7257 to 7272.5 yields -0.055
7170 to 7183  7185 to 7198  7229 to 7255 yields 0.045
